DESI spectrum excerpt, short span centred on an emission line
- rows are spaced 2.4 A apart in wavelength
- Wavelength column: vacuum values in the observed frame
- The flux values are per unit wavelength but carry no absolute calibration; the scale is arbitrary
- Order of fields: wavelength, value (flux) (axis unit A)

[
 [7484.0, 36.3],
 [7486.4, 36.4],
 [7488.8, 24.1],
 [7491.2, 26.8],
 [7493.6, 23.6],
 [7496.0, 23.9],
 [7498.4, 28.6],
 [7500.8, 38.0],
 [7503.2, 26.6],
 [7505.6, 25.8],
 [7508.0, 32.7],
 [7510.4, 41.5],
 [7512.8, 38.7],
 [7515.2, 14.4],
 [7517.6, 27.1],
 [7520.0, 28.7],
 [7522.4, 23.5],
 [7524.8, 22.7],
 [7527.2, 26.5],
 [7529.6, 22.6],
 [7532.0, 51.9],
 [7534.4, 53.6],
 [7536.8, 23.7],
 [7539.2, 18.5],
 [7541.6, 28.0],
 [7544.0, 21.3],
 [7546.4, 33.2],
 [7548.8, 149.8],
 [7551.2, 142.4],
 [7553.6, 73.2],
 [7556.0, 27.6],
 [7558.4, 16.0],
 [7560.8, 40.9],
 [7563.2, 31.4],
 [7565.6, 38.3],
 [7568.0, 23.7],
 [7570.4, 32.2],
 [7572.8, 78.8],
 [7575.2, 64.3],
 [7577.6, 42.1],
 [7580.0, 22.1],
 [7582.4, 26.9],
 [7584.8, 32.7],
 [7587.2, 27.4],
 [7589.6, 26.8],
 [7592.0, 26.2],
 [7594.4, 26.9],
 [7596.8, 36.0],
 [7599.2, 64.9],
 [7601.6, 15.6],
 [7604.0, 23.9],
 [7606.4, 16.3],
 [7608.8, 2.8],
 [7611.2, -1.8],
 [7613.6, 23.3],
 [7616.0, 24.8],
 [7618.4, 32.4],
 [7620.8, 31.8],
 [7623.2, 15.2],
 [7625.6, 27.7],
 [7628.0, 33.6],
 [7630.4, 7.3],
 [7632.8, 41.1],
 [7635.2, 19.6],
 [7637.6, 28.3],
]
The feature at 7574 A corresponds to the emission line [N II] 6583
